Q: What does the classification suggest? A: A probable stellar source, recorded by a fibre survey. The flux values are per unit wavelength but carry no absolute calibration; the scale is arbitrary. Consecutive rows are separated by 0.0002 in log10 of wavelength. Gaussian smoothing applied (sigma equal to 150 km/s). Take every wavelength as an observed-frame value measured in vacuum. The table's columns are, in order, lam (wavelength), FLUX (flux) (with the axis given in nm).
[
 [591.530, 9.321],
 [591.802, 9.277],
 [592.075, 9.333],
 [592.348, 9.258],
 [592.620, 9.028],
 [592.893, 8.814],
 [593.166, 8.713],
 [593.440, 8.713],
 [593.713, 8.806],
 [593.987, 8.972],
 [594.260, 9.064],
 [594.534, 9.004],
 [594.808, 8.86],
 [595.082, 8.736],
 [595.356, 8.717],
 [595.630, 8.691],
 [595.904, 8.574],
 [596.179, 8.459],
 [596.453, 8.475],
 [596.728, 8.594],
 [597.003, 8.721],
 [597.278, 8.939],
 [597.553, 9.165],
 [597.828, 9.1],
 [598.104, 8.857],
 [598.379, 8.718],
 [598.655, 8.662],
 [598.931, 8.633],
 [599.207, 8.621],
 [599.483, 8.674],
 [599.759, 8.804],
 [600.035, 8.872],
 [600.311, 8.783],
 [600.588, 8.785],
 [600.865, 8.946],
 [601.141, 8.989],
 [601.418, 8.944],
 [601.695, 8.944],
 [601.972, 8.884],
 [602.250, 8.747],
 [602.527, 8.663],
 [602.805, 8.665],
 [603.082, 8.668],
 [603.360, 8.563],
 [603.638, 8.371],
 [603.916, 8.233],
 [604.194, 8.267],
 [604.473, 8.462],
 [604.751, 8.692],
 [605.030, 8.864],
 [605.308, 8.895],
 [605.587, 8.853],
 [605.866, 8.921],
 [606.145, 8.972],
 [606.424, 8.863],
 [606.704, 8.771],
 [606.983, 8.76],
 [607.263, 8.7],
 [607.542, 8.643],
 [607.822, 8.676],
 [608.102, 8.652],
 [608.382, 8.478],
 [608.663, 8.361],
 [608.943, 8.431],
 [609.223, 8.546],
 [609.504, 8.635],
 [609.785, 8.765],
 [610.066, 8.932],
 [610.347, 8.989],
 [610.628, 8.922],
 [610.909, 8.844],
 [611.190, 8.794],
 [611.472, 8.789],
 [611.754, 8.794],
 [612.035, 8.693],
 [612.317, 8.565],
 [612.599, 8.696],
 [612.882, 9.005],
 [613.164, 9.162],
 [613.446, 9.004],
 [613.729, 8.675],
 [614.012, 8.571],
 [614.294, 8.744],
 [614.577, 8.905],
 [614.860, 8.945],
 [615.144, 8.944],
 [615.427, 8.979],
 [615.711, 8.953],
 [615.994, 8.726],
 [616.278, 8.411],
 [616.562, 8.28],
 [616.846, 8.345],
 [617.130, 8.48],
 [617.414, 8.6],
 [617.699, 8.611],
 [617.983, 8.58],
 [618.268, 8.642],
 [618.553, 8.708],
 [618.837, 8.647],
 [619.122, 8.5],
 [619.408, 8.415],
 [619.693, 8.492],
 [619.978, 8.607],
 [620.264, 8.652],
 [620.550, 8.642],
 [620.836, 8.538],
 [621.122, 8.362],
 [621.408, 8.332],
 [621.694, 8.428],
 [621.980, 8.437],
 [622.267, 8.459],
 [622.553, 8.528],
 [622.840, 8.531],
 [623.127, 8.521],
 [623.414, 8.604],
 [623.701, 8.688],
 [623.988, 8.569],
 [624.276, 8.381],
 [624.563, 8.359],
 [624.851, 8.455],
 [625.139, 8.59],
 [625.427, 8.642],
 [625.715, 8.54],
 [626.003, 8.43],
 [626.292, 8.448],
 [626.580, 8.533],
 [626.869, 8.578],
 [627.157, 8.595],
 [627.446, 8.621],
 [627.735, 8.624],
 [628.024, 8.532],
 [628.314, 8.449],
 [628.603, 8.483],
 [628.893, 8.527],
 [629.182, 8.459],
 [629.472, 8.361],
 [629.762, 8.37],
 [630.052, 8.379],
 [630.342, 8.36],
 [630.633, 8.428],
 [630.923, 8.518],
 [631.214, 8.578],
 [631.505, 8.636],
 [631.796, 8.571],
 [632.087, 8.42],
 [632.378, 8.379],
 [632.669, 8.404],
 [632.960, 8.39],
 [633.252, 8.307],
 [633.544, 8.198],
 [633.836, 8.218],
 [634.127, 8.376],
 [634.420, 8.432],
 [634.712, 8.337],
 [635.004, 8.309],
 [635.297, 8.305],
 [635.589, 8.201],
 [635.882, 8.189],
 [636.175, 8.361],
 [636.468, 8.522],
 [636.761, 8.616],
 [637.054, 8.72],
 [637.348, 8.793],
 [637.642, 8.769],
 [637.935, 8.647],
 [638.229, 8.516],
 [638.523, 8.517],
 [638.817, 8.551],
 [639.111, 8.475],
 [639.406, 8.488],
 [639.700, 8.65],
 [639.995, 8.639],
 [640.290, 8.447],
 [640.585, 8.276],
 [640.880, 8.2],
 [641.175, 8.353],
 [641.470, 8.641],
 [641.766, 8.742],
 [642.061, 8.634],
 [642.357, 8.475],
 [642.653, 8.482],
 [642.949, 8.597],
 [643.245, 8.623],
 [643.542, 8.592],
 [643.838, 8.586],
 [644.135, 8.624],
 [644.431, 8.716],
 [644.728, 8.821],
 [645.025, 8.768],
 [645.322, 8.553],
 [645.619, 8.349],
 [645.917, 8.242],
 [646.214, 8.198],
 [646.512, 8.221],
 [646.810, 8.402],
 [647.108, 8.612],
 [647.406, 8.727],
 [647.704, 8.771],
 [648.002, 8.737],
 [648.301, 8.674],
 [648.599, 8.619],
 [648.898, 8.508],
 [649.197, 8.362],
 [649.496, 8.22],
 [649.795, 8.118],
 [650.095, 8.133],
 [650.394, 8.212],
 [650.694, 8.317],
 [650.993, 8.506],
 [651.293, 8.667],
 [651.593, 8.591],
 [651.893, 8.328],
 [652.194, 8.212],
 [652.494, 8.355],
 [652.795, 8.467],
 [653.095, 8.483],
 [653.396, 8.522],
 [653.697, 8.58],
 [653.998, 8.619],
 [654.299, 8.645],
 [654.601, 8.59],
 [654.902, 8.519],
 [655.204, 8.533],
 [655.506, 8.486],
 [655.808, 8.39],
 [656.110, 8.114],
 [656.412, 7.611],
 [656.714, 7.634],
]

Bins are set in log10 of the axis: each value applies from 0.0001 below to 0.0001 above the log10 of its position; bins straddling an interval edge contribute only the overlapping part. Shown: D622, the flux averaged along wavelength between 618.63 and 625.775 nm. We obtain 8.52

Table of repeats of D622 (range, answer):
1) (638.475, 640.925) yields 8.48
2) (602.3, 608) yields 8.68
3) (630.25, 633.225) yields 8.46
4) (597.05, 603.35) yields 8.81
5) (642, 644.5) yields 8.59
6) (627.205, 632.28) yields 8.49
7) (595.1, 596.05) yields 8.67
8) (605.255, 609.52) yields 8.69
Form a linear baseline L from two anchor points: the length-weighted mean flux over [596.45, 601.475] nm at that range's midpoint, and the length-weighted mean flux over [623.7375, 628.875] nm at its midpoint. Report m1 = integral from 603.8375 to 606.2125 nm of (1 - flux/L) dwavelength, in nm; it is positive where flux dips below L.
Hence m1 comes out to 0.02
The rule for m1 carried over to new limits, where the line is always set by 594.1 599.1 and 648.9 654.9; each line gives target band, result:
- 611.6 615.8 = -0.08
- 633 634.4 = 0.04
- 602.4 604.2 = 0.05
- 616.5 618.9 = 0.03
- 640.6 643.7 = -0.01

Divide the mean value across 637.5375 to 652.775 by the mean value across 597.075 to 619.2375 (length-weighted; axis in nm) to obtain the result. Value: 0.97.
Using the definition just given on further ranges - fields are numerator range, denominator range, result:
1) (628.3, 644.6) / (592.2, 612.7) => 0.97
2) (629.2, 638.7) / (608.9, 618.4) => 0.97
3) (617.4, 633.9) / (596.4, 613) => 0.97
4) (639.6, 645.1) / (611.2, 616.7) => 0.98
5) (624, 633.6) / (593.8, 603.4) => 0.96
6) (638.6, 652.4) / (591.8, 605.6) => 0.97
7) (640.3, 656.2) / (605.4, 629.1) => 0.98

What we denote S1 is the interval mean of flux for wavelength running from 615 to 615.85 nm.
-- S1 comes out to 8.95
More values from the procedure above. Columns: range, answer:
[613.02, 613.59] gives 9.09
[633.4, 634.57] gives 8.31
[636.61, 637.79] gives 8.73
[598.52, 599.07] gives 8.64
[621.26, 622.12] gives 8.41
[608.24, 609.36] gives 8.46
